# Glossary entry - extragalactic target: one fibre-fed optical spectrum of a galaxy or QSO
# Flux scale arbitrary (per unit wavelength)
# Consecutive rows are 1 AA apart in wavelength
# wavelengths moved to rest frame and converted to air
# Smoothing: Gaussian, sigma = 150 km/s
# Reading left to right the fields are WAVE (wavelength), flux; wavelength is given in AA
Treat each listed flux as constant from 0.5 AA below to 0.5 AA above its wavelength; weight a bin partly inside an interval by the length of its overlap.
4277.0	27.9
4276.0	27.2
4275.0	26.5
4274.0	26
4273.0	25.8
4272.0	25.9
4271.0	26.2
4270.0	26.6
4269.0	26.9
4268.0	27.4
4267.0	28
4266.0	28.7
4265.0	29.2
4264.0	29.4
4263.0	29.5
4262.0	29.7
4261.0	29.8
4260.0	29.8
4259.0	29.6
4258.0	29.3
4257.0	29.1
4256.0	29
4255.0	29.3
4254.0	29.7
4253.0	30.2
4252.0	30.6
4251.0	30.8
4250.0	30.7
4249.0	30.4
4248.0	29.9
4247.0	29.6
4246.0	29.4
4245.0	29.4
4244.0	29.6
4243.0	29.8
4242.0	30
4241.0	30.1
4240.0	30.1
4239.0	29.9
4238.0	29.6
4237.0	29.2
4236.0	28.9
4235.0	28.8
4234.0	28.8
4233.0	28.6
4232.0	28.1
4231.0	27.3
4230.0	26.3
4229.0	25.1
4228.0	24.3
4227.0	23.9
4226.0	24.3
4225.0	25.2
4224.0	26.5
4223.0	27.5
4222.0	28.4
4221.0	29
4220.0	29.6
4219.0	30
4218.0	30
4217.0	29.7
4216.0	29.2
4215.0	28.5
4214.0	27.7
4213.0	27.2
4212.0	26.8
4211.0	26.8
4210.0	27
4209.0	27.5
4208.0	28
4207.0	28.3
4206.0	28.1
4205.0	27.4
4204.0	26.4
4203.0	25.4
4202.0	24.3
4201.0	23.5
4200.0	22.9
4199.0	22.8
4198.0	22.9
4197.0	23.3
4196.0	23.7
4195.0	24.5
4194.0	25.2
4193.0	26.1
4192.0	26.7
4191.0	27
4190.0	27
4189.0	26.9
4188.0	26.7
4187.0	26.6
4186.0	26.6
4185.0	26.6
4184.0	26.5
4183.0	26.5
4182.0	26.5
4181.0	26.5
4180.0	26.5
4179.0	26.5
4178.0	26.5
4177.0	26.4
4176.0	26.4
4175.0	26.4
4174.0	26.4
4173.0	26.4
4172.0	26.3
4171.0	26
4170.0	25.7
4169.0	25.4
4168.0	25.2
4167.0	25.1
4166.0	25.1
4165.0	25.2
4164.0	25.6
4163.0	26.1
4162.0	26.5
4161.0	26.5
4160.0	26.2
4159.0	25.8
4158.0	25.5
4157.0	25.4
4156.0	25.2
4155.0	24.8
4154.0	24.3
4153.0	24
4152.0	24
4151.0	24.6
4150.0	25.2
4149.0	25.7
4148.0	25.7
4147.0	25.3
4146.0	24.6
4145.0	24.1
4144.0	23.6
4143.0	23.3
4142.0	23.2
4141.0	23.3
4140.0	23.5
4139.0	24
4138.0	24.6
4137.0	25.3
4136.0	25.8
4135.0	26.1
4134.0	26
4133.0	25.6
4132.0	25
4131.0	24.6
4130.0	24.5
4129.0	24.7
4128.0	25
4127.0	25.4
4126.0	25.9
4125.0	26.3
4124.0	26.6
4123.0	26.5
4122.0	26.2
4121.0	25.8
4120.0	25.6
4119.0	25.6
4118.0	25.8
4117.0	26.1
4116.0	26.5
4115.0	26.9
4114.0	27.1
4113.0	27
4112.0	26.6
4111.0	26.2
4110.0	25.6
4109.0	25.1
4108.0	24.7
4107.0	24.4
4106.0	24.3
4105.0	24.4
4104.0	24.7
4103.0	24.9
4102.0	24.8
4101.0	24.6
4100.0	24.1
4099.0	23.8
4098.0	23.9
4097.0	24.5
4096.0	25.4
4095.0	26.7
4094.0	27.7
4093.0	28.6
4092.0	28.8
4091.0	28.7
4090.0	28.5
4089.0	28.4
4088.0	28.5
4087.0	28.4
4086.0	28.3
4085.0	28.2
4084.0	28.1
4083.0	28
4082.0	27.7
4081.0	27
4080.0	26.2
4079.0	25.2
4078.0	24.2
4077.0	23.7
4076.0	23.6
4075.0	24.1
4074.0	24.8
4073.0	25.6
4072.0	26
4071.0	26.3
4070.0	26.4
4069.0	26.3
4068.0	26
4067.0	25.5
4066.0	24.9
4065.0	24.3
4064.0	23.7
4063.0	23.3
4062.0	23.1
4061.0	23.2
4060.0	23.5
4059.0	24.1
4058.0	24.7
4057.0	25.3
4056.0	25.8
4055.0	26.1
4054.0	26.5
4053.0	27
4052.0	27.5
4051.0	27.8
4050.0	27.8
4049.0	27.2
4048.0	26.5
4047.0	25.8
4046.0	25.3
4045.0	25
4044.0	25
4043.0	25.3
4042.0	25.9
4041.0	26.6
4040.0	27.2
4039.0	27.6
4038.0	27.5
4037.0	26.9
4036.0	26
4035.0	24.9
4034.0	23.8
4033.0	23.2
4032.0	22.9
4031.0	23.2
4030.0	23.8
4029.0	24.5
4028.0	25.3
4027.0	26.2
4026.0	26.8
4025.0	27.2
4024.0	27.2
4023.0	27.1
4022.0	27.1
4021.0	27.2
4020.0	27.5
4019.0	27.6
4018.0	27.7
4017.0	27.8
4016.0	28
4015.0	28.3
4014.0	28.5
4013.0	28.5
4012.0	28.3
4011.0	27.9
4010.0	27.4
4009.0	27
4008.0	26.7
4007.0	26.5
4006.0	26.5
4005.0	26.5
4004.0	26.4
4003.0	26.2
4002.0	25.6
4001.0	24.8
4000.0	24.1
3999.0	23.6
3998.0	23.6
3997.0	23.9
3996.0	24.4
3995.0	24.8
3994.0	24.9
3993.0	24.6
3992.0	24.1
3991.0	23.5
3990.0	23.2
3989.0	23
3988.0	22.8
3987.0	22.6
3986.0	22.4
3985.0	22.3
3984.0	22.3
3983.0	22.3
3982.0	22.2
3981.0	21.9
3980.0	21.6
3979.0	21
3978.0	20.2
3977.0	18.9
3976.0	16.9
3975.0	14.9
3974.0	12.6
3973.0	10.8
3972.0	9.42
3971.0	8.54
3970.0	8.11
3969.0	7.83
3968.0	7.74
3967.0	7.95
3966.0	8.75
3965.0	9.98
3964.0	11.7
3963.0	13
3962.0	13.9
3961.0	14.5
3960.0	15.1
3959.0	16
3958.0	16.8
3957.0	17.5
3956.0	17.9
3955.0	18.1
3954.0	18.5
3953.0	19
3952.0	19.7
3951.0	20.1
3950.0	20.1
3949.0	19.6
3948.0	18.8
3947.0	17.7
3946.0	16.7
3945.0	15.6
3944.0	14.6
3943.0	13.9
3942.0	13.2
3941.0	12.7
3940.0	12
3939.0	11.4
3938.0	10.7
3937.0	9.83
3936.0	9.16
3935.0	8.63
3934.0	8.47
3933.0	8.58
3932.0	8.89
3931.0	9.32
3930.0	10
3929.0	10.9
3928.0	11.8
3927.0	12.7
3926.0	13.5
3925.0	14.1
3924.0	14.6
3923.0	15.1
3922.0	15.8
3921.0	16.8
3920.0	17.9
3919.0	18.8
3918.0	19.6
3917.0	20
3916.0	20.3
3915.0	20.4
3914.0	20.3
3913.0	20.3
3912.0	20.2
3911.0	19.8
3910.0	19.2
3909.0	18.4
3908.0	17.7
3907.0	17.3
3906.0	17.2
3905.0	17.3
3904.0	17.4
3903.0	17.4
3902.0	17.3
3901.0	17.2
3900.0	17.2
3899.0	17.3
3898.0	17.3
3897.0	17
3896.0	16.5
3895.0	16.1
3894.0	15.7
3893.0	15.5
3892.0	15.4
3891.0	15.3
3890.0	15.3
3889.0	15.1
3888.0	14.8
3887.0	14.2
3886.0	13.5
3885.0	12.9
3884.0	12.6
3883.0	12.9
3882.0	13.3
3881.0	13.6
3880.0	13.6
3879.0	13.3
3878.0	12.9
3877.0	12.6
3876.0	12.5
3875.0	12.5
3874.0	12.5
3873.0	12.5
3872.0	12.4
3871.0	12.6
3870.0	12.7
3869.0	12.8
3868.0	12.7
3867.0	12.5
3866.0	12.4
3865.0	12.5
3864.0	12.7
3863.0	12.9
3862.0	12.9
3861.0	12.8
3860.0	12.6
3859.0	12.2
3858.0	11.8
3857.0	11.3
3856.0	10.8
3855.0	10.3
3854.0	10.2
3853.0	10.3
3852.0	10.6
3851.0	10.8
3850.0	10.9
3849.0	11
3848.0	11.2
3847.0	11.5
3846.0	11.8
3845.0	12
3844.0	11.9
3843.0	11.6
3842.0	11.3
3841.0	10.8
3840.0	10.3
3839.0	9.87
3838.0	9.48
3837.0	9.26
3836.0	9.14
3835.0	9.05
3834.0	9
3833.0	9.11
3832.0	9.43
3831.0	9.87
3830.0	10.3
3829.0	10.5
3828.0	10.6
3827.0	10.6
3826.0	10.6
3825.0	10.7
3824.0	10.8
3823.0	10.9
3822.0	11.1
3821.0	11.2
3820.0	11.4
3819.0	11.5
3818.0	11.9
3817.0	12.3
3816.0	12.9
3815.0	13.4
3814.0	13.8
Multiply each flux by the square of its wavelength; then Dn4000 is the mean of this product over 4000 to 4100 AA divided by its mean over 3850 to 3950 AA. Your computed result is 2.0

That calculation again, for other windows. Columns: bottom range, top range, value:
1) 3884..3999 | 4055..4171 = 1.68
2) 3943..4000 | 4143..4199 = 1.57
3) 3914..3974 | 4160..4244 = 2.18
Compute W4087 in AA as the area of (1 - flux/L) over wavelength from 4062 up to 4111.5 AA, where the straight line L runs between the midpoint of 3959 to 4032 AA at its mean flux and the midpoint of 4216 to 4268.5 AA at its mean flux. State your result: -3.00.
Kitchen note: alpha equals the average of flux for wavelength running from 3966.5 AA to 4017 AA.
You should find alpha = 21.8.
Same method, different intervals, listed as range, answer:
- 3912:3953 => 14.9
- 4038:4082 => 25.6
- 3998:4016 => 26.6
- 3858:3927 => 15.3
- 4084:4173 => 25.6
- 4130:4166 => 25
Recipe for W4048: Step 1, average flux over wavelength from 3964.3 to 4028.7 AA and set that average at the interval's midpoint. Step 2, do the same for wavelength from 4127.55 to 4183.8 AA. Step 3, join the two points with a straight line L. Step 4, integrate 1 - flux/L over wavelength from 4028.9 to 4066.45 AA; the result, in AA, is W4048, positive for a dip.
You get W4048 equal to -3.3 AA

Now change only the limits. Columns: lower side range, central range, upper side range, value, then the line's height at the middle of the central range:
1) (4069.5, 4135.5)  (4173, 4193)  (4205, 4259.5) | 0.7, 27.6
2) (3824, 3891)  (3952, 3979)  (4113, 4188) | 4.7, 16.9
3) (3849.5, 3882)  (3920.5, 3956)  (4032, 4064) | 7.1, 17.5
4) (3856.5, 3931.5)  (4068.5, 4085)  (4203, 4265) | -2.7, 22.3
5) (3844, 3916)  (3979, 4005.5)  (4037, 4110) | -3.4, 21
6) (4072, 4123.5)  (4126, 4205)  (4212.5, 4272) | 5.6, 27.3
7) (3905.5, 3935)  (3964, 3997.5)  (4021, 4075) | 4.1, 20.4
